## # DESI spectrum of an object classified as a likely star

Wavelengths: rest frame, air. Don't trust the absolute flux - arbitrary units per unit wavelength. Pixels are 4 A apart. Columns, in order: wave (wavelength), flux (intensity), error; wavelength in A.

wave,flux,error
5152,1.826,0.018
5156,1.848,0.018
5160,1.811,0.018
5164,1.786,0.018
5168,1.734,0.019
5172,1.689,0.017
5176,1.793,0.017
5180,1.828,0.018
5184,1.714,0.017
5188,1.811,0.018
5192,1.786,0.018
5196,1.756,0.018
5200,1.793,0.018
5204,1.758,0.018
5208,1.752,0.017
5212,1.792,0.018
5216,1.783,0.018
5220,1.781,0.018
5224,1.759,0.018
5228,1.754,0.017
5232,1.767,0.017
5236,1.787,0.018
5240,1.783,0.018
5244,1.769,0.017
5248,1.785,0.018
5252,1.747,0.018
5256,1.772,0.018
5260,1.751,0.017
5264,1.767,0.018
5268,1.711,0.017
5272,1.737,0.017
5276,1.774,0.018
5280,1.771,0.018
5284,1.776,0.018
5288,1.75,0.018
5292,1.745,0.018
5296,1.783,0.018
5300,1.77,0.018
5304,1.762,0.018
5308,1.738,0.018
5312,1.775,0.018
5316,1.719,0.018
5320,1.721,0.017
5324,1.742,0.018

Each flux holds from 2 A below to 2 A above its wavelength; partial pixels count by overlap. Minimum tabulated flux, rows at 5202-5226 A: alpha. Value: 1.752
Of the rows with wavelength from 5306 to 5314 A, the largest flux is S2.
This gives 1.775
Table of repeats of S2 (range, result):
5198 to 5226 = 1.793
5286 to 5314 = 1.783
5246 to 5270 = 1.785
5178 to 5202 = 1.828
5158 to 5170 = 1.811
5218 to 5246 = 1.787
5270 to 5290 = 1.776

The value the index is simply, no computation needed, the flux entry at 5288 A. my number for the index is 1.75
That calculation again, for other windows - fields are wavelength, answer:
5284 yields 1.776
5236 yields 1.787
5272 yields 1.737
